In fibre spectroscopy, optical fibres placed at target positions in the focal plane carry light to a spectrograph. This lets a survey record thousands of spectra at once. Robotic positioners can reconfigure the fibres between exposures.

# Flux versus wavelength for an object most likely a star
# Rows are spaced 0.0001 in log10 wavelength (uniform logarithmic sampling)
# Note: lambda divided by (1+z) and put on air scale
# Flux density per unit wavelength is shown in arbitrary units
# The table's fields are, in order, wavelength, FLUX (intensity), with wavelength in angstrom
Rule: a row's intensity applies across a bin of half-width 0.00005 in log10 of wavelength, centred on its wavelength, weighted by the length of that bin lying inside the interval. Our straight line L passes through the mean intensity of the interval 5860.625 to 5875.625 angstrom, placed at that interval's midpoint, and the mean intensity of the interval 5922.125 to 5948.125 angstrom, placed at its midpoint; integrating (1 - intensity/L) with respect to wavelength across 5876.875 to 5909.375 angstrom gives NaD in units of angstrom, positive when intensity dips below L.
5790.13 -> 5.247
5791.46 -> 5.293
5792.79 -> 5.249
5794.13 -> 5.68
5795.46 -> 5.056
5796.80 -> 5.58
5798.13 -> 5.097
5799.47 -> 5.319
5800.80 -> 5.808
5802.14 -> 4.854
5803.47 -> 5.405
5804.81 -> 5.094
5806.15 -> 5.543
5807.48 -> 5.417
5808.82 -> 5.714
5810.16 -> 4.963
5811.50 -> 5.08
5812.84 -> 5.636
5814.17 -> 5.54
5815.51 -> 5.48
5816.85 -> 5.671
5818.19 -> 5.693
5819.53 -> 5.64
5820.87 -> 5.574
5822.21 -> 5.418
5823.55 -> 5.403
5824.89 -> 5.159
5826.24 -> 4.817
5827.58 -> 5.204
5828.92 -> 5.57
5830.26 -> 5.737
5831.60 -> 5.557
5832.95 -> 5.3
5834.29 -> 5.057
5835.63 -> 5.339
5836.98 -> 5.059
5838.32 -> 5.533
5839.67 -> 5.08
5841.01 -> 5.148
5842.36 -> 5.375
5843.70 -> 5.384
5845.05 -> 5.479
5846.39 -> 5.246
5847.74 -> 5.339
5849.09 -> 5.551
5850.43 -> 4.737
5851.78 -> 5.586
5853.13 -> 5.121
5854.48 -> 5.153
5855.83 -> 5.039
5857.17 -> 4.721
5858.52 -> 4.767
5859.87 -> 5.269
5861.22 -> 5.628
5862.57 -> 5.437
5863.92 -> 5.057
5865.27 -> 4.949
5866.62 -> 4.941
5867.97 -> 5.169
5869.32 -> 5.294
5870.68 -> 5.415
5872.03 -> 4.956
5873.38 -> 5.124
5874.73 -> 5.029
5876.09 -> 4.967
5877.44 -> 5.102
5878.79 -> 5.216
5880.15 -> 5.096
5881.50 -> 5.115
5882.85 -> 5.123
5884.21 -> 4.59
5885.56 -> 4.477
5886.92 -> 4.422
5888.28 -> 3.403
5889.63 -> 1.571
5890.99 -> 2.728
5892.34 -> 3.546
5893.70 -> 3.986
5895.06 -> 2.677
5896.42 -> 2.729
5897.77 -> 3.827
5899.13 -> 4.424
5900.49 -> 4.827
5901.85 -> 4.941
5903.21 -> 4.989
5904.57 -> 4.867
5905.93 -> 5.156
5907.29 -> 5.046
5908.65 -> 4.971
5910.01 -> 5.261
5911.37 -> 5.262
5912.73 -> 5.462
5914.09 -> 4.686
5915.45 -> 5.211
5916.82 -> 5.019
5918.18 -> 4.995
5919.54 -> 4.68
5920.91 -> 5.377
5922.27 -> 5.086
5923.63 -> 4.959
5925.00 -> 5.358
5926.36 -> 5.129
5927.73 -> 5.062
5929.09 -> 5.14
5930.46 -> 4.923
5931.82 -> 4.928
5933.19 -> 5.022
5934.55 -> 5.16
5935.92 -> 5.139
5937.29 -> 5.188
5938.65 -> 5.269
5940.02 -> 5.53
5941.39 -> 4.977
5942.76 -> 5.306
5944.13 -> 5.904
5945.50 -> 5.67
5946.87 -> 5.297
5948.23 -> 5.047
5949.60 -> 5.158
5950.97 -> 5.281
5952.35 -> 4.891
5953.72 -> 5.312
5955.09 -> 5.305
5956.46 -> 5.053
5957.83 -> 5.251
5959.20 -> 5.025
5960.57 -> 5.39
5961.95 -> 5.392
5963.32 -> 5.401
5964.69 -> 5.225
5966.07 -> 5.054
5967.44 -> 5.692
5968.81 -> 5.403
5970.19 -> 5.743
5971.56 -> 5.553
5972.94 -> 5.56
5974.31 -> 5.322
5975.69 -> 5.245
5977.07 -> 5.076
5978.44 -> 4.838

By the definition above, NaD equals 5.7 angstrom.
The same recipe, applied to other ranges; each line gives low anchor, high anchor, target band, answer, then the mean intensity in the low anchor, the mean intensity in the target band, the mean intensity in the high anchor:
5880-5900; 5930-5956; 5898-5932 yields -4.1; 3.82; 5.02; 5.23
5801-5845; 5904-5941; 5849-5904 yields 6.2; 5.36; 4.64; 5.11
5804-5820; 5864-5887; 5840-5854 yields -0.2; 5.45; 5.29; 5.02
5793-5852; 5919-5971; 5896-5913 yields 1.6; 5.36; 4.77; 5.23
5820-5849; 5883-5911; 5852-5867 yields -0.8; 5.33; 5.12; 4.15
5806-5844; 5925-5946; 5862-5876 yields 0.5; 5.38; 5.13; 5.22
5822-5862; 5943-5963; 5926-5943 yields 0.5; 5.26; 5.13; 5.29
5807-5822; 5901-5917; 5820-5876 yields 1.1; 5.49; 5.23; 5.07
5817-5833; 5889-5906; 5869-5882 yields -2.5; 5.43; 5.13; 3.83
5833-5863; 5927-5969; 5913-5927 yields 0.5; 5.23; 5.06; 5.24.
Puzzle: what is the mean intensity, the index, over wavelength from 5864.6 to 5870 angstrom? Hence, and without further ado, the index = 5.09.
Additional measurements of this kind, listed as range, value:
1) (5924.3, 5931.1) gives 5.12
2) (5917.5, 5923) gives 5.04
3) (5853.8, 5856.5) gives 5.1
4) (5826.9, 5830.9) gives 5.51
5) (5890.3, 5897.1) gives 3.13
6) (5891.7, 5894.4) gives 3.75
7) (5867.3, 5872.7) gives 5.2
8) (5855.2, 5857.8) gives 4.9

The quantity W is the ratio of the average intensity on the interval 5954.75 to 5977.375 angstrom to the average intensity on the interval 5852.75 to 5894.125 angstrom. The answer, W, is 1.13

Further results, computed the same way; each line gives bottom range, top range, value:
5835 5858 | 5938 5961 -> 1.01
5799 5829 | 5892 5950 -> 0.91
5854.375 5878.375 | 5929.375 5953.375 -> 1.02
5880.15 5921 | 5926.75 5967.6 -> 1.18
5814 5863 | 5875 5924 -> 0.86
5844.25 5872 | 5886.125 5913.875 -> 0.81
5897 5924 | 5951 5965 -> 1.06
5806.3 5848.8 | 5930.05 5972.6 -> 0.98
